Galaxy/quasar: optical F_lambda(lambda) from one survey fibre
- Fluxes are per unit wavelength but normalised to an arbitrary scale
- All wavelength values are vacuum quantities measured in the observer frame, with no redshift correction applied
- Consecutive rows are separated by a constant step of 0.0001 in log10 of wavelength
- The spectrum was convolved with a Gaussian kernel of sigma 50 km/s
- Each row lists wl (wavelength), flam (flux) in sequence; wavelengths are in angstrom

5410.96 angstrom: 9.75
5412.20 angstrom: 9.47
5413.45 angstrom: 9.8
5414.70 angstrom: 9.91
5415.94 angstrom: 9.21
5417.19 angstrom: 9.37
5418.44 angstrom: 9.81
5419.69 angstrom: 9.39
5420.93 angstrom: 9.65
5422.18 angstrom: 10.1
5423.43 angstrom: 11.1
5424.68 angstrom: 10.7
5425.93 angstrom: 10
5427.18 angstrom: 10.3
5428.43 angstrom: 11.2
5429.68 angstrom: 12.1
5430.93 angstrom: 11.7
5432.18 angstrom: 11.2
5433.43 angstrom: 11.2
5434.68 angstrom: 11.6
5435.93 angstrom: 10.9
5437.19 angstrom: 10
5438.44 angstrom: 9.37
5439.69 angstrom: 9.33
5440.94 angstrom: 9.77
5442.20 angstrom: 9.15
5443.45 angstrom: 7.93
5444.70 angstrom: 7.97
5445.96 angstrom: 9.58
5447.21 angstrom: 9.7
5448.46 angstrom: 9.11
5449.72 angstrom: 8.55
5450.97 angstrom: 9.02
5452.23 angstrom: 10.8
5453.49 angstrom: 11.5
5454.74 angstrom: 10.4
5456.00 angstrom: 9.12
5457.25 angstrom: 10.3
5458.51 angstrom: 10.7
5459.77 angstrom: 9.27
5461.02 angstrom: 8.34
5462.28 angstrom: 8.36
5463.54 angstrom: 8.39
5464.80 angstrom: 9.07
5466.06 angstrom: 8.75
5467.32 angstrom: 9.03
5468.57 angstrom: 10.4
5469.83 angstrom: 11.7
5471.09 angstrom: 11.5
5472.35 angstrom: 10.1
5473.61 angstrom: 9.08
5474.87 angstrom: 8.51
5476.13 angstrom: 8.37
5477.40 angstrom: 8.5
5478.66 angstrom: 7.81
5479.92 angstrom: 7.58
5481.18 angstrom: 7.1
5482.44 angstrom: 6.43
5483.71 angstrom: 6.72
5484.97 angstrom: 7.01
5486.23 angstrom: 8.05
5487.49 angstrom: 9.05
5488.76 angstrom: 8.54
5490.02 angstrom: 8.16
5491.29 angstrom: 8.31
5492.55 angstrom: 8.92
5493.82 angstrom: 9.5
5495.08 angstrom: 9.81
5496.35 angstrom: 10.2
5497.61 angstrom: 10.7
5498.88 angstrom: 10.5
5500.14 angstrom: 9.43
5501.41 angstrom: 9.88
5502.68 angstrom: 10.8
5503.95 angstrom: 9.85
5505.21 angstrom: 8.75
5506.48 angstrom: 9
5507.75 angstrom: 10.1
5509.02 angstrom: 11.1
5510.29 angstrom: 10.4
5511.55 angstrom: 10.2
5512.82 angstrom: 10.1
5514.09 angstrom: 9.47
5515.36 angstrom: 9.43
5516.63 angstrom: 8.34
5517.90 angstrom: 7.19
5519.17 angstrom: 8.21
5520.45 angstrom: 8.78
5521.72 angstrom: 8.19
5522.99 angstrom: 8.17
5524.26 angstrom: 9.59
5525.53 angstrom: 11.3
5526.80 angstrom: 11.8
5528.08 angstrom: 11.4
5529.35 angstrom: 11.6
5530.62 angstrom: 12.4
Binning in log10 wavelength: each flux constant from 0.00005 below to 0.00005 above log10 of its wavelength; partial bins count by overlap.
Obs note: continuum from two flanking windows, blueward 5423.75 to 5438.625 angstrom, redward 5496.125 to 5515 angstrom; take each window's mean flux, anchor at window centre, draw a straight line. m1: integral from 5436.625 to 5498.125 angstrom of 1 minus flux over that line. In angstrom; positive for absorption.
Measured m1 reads 8.2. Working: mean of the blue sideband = 10.9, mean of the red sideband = 10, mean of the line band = 9.09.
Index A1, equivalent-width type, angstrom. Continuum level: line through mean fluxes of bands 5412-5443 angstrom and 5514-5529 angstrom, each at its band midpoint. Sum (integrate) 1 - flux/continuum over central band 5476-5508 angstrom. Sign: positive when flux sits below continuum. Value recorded 2.7 angstrom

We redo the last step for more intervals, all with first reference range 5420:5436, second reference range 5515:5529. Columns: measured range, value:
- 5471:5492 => 3.8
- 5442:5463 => 2.2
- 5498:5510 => -0.4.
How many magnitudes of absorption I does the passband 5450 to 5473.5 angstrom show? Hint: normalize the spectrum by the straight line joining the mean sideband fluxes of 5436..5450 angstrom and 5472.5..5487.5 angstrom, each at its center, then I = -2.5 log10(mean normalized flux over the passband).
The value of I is -0.15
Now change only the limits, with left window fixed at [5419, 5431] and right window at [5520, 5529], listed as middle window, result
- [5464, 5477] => 0.07 mag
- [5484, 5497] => 0.17 mag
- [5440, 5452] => 0.16 mag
